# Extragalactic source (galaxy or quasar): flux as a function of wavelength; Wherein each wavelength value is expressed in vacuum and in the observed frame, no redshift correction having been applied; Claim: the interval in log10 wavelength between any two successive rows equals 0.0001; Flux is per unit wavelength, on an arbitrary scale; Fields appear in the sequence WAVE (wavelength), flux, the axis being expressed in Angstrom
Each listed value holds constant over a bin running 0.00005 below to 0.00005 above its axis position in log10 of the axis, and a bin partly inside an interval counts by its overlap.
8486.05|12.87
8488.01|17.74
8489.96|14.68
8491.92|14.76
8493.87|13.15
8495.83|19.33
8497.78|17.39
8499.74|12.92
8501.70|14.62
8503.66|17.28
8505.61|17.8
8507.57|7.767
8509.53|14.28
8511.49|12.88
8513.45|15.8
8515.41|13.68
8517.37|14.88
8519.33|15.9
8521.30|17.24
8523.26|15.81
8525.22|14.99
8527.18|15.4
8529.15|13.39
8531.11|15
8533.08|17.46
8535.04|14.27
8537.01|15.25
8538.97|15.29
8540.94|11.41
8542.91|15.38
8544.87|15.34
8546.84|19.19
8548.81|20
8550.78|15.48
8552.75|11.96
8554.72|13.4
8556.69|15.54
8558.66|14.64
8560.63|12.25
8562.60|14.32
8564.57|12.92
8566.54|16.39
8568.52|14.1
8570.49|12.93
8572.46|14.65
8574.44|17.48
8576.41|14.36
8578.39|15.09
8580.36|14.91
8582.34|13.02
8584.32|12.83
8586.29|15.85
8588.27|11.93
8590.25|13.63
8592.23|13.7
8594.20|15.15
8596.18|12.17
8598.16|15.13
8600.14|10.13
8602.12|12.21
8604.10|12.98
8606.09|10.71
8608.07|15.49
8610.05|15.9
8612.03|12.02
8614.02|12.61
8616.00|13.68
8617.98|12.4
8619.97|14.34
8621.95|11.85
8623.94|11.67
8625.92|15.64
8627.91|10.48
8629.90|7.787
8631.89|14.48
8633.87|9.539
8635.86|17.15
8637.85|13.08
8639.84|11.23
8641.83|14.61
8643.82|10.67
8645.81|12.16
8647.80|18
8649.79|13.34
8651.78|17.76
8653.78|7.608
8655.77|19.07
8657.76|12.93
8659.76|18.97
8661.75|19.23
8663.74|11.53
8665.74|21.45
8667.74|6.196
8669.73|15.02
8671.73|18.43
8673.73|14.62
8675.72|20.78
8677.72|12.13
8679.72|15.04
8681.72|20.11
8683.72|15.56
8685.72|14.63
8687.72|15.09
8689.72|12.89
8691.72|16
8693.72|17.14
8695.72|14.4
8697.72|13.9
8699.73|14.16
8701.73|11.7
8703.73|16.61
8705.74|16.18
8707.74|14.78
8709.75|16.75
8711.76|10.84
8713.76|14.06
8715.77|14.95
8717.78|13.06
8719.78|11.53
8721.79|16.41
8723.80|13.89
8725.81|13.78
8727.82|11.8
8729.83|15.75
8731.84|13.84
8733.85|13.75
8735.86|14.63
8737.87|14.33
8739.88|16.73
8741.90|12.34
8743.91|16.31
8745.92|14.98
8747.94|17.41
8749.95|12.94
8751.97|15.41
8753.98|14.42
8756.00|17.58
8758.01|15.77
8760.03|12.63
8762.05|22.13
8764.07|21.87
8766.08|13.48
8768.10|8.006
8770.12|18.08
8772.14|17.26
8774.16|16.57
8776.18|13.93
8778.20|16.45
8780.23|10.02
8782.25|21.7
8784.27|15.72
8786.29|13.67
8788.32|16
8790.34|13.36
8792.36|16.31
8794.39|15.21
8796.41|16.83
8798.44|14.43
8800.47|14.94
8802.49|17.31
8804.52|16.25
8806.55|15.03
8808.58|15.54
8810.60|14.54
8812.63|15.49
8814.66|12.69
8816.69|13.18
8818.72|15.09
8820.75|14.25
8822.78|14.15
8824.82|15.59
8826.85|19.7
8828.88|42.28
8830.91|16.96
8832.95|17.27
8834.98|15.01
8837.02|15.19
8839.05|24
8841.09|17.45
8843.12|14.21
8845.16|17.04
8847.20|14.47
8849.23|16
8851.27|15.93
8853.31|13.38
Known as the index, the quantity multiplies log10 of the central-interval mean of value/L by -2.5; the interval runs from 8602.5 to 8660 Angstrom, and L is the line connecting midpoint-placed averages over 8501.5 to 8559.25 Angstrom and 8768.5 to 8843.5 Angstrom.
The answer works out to 0.17 mag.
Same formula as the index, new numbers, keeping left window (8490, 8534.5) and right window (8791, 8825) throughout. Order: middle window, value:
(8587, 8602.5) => 0.15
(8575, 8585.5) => 0.06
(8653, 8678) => -0.02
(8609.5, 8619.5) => 0.14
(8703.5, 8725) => 0.05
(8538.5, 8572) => 0.02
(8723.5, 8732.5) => 0.10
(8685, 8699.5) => 0.02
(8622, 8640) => 0.21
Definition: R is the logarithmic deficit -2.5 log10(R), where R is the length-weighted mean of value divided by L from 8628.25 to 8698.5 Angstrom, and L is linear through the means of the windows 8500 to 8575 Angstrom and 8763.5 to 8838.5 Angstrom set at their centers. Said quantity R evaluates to 0.07 mag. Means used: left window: 14.9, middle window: 14.6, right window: 16.2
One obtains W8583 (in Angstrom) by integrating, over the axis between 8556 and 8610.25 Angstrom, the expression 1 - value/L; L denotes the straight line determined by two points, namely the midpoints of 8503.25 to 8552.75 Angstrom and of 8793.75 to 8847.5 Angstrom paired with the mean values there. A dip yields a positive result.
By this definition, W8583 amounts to 5.5 Angstrom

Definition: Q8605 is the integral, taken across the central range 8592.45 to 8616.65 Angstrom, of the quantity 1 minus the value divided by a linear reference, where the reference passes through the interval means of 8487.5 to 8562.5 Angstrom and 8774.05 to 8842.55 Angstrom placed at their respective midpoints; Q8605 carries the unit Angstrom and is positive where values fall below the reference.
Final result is 3.6 Angstrom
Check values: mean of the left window 15.1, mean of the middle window 13.2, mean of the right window 16.5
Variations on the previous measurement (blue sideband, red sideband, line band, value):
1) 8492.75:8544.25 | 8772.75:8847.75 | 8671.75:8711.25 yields 1.06 Angstrom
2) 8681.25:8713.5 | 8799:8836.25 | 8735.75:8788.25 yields 1.40 Angstrom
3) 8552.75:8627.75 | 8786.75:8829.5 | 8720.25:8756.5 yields 1.78 Angstrom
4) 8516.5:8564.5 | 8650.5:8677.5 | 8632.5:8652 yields 2.34 Angstrom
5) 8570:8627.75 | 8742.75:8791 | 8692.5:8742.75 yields 2.45 Angstrom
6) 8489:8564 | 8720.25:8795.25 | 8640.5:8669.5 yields 1.17 Angstrom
